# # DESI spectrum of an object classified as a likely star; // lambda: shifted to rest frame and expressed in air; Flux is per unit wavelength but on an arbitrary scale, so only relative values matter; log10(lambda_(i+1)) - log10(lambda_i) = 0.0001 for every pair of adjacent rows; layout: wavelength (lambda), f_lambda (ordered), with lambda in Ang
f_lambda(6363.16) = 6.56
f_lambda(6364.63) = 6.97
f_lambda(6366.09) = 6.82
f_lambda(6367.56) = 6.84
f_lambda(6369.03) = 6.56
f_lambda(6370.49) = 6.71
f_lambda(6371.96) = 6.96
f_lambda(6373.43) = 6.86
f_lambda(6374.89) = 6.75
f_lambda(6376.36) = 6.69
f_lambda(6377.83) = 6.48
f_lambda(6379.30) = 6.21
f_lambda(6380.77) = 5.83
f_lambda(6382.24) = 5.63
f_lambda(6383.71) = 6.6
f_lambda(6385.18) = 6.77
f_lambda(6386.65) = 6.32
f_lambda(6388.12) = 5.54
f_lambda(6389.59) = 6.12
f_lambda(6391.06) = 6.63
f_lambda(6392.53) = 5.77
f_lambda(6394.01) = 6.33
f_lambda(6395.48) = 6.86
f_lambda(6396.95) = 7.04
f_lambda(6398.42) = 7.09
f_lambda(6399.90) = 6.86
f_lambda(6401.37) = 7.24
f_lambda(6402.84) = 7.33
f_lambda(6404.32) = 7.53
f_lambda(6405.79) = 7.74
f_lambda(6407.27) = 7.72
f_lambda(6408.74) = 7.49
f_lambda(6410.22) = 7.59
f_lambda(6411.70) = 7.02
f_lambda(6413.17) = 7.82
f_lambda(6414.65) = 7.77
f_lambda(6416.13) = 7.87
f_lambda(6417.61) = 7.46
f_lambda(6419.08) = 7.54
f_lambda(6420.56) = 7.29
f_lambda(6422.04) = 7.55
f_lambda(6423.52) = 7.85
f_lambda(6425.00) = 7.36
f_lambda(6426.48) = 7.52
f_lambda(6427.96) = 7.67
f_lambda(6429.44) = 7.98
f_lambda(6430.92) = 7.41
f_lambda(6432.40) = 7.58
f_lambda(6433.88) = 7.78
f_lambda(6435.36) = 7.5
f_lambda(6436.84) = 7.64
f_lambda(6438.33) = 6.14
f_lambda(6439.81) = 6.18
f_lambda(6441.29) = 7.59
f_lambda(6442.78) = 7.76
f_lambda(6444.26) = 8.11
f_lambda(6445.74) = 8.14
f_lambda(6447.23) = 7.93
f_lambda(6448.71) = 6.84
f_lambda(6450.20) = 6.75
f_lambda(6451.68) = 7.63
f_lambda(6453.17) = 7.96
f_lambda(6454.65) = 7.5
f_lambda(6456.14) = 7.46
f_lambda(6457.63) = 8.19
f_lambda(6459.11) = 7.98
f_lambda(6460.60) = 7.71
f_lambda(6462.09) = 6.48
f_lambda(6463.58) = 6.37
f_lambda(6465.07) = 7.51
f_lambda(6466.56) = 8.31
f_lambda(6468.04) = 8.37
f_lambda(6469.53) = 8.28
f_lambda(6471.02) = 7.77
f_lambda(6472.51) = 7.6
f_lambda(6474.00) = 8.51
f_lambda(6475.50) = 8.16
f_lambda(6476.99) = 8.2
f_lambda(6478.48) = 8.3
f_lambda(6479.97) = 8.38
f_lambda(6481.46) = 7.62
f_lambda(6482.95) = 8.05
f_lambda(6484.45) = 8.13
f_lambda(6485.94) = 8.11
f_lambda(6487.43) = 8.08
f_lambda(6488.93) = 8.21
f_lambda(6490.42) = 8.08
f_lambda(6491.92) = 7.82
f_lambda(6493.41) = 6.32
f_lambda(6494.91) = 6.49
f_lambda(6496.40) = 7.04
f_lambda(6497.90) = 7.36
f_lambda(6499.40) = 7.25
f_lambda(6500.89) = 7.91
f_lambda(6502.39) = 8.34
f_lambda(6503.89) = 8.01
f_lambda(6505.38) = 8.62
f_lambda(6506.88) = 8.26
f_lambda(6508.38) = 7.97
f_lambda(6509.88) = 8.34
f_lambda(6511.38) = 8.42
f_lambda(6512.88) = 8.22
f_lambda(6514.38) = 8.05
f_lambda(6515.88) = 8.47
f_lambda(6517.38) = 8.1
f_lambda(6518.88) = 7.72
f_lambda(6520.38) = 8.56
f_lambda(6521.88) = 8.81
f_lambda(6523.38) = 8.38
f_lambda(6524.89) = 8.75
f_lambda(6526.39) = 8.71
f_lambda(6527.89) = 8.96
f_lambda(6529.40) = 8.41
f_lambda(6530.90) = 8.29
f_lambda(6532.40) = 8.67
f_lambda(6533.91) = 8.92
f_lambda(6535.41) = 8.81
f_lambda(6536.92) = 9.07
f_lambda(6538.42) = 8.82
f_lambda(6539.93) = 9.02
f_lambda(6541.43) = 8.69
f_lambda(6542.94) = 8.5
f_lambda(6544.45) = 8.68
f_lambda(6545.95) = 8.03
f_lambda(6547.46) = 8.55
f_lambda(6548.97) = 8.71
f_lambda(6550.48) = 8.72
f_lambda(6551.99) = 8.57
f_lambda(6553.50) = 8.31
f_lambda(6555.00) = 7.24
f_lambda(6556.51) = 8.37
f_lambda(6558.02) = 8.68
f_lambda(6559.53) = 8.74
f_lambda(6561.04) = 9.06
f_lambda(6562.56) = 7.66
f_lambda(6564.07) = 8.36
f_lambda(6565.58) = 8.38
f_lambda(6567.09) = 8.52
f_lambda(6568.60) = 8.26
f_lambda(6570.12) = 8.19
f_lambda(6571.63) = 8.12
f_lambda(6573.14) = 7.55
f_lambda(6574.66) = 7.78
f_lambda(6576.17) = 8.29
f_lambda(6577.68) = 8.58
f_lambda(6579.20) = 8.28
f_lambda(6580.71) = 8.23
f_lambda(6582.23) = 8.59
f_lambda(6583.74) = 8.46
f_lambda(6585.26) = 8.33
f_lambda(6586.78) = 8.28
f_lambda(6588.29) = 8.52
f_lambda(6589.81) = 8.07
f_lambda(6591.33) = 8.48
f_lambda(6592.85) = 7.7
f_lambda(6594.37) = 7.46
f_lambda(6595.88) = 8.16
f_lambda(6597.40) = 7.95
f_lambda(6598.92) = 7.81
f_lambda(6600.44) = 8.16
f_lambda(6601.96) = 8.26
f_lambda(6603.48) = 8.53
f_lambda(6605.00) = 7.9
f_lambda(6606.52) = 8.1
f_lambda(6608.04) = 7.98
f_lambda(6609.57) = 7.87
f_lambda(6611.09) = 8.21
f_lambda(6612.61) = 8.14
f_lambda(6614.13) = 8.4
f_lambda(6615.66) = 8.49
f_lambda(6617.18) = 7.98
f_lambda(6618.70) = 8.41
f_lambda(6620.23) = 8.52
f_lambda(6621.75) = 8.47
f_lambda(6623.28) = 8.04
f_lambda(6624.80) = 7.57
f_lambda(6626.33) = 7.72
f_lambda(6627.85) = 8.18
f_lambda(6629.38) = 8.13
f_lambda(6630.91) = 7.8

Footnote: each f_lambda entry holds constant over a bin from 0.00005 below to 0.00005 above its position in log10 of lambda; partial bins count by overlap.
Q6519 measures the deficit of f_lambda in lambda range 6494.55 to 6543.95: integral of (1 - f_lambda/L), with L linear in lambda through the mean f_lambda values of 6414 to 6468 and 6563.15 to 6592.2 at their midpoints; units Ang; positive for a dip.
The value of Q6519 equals -2.3 Ang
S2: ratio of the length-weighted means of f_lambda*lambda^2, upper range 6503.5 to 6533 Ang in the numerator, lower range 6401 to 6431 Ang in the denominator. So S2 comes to 1.14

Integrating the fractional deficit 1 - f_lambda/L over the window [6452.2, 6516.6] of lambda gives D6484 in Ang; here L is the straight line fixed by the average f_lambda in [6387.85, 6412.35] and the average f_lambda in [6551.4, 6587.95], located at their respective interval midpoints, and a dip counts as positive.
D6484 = -2.1 Ang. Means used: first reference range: 6.96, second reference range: 8.29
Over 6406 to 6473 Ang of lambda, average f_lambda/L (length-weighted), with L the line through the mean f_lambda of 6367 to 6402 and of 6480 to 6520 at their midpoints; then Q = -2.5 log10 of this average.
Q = -0.056 mag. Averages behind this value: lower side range 6.53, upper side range 7.9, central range 7.56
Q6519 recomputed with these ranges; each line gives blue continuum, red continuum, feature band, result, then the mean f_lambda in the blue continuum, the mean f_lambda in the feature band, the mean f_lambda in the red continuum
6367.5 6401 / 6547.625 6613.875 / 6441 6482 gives -3.4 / 6.5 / 7.77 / 8.23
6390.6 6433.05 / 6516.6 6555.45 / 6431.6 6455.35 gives 0.7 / 7.35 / 7.44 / 8.55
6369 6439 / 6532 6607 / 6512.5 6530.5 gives -1.0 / 7.05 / 8.43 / 8.34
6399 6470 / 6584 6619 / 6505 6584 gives -4.9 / 7.52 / 8.42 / 8.14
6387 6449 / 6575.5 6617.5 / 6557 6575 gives -0.6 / 7.29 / 8.28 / 8.19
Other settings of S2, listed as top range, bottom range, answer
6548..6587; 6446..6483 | 1.11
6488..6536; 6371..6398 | 1.32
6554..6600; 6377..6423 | 1.25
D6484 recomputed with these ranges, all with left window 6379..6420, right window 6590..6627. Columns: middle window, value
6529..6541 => -1.68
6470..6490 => -1.92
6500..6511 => -1.00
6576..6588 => -0.67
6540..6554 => -1.45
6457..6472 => -0.82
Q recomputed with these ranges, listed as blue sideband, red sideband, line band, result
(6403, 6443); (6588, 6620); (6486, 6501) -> 0.04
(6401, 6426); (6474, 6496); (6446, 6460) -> 0.02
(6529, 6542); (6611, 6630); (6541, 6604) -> 0.03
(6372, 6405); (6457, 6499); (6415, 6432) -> -0.08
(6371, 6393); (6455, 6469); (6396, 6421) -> -0.10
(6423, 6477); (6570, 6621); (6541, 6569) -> -0.05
